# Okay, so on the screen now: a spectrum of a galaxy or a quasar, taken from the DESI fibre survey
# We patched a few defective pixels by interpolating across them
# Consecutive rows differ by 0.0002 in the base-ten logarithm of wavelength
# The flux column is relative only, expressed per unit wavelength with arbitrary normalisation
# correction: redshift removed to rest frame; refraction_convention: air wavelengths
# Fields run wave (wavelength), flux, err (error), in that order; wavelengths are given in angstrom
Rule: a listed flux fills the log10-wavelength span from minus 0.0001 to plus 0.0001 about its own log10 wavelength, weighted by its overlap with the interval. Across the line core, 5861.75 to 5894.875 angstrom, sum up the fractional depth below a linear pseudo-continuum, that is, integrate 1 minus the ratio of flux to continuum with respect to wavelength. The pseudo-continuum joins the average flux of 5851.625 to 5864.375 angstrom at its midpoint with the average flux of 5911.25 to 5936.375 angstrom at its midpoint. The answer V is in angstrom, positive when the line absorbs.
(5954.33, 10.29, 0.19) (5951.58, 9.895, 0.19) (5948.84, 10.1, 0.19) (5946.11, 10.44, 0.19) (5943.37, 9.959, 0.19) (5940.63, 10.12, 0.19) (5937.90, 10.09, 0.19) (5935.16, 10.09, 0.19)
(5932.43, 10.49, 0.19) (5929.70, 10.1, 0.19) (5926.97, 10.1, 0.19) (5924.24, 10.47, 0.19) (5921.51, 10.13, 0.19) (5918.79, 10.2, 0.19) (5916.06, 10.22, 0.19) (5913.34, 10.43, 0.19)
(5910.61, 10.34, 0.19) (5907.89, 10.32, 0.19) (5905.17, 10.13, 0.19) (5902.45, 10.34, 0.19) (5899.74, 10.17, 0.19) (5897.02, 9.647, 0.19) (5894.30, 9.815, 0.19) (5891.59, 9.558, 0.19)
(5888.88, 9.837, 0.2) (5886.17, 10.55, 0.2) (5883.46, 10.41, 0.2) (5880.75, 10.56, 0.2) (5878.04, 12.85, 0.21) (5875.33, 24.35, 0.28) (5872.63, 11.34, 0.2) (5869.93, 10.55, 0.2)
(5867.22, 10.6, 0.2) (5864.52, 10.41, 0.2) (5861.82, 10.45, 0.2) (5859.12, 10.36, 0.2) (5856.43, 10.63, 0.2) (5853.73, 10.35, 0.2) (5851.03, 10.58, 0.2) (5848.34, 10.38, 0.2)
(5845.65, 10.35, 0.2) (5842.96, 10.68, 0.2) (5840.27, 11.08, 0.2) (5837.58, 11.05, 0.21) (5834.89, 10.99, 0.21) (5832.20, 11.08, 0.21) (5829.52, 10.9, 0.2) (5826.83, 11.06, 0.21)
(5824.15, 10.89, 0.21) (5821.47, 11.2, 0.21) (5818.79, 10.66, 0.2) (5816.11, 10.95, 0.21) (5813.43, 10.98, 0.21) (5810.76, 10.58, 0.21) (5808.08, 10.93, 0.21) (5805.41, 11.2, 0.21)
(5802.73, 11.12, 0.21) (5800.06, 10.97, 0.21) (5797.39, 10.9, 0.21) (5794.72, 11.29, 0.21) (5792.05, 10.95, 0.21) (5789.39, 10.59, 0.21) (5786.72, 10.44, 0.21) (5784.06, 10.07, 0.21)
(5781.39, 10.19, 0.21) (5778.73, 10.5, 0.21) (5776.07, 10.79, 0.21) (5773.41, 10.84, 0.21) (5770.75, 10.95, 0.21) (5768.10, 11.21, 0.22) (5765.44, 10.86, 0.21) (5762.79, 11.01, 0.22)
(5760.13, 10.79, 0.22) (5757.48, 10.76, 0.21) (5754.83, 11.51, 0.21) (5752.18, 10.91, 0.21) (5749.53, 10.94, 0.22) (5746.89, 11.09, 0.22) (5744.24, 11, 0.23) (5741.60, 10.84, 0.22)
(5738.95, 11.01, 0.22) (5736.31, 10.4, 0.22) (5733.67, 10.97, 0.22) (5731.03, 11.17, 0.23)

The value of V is -4.3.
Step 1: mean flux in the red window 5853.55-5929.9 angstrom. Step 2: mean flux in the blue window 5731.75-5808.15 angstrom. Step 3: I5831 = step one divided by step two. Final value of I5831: 1.00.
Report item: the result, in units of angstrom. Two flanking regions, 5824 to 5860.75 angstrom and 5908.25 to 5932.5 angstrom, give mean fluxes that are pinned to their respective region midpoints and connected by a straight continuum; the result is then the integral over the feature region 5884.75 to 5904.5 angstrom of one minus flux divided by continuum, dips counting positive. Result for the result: 0.8 angstrom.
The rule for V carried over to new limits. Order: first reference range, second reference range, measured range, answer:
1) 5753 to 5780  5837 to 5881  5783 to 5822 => 1.2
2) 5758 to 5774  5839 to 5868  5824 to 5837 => -0.4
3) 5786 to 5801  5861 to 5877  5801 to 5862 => 5.7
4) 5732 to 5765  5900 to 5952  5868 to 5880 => -4.5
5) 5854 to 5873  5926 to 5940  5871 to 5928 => -3.6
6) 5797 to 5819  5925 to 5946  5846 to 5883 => -4.0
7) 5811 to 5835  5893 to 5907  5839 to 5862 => 0.2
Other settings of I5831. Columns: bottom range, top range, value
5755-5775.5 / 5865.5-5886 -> 1.17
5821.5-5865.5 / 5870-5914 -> 1.05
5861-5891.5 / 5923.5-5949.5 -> 0.86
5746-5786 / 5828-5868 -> 0.99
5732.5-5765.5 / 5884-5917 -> 0.93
